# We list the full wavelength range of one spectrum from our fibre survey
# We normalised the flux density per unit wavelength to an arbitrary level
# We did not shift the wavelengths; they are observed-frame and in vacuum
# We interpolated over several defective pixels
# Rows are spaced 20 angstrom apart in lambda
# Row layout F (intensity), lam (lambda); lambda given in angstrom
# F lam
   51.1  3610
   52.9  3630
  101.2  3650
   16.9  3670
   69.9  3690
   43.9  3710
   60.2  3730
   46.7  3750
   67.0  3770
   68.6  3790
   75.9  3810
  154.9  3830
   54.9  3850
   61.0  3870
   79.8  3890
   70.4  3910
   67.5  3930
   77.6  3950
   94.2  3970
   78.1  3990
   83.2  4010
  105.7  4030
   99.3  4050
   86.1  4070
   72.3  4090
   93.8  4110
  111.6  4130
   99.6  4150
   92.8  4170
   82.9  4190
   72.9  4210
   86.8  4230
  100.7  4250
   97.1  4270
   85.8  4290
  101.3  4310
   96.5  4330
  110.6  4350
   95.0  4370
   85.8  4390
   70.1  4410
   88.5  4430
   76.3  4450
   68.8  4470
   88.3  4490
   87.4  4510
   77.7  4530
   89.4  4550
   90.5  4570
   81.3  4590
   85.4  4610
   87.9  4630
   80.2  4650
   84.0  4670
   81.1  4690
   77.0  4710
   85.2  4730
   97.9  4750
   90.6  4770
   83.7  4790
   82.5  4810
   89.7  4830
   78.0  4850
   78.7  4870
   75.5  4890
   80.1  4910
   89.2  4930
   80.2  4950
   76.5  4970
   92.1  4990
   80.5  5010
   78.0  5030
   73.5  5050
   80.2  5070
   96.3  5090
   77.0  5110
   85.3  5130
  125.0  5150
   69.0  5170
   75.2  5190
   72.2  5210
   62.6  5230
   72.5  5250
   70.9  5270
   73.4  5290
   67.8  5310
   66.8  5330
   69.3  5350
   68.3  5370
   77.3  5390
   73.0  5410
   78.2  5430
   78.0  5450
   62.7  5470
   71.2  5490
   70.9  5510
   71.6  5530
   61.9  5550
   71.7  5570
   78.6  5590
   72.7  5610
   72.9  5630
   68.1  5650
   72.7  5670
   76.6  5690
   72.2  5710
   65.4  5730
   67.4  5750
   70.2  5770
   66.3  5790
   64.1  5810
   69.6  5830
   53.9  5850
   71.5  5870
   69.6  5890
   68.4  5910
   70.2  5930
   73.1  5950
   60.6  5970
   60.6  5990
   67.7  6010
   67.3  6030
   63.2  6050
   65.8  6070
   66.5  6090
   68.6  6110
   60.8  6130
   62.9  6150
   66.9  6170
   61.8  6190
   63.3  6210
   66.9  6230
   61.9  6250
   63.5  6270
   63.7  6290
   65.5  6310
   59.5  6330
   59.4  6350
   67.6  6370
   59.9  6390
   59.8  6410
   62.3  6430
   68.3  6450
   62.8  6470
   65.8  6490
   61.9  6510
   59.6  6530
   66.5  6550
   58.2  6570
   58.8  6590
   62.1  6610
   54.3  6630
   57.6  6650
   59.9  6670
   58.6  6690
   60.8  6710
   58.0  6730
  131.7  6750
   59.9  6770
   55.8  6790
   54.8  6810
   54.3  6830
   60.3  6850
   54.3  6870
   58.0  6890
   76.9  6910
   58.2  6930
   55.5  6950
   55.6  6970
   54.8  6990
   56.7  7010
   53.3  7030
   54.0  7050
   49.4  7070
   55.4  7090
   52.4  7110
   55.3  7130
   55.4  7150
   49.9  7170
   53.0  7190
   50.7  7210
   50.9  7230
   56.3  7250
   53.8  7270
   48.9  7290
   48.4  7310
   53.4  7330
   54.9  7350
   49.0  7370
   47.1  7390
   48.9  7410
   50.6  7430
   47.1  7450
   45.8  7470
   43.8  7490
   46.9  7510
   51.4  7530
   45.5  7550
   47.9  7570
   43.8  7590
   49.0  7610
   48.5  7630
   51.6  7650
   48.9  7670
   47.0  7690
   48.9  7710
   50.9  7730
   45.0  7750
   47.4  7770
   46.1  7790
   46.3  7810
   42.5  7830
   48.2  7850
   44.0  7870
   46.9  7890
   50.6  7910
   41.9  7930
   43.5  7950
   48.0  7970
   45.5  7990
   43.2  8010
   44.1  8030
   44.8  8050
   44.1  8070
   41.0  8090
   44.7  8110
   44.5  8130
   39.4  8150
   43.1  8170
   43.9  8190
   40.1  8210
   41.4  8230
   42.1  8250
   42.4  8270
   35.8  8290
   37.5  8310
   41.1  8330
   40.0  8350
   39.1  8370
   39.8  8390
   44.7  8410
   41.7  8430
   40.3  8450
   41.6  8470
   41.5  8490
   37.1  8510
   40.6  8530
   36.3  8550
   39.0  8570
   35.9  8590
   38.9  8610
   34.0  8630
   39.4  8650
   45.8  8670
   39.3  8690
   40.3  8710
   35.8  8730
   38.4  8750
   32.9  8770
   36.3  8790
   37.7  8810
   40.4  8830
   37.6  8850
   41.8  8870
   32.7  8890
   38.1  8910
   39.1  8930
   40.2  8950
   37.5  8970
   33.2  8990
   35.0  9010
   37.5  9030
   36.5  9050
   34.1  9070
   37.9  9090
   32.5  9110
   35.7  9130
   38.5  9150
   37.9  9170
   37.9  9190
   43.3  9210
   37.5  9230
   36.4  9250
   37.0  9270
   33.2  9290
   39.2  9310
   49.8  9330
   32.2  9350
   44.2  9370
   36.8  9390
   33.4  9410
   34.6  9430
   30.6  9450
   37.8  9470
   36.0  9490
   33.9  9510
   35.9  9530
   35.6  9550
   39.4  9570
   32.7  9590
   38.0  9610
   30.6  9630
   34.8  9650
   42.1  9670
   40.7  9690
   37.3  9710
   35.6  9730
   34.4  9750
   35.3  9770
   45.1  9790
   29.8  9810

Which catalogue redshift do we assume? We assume 0.027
